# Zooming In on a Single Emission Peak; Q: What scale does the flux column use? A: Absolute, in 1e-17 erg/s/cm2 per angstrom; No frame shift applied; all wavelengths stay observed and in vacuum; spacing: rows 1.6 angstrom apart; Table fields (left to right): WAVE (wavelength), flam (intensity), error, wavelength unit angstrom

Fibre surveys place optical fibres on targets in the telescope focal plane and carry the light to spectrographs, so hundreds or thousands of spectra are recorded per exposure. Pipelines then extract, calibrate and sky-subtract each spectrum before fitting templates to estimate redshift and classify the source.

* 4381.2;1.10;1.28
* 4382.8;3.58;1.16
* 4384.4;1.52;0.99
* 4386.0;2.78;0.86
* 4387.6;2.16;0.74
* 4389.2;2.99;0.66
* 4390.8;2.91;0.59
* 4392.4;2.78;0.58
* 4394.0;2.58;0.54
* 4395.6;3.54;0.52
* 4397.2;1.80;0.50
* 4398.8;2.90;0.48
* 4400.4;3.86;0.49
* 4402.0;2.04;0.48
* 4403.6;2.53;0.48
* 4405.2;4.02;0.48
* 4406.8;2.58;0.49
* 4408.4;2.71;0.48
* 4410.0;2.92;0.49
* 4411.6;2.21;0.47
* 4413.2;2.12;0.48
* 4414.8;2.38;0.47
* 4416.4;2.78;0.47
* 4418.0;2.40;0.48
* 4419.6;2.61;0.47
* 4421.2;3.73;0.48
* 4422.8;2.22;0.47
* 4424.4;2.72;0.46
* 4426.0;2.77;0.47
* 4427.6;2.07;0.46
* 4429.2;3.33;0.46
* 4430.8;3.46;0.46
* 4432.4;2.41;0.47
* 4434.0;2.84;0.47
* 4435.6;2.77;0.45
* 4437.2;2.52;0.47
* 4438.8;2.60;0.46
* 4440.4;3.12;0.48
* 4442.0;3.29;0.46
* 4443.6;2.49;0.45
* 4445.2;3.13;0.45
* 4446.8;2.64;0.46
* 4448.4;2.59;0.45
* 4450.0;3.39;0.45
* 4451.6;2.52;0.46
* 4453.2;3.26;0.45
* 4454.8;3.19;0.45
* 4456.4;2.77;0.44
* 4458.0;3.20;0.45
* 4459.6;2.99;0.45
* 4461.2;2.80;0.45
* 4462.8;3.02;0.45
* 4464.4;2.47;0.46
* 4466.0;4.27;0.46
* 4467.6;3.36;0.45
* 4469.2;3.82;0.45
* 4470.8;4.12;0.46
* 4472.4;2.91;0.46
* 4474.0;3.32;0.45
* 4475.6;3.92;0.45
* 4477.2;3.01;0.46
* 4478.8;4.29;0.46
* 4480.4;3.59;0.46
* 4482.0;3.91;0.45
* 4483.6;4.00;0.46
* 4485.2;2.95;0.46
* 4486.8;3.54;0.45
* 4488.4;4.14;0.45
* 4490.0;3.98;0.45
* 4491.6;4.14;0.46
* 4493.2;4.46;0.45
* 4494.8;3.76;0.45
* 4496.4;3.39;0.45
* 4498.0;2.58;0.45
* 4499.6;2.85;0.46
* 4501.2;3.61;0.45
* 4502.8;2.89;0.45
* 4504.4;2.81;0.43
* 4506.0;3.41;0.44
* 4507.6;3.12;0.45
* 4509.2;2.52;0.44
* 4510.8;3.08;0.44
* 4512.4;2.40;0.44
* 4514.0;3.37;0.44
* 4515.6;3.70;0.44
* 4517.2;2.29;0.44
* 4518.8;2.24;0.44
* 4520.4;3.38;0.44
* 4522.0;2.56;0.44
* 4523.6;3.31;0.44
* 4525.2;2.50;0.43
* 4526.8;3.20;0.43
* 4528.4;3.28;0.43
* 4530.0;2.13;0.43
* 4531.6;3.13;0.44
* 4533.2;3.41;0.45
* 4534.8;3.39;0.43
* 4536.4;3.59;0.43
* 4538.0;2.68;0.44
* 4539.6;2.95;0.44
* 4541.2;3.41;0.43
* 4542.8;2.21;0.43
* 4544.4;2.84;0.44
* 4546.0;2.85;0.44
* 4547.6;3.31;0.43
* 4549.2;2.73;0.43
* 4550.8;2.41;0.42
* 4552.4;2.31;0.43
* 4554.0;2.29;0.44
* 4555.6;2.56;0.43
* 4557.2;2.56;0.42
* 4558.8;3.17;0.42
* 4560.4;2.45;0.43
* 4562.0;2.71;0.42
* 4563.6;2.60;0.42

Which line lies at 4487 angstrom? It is Mg II 2798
